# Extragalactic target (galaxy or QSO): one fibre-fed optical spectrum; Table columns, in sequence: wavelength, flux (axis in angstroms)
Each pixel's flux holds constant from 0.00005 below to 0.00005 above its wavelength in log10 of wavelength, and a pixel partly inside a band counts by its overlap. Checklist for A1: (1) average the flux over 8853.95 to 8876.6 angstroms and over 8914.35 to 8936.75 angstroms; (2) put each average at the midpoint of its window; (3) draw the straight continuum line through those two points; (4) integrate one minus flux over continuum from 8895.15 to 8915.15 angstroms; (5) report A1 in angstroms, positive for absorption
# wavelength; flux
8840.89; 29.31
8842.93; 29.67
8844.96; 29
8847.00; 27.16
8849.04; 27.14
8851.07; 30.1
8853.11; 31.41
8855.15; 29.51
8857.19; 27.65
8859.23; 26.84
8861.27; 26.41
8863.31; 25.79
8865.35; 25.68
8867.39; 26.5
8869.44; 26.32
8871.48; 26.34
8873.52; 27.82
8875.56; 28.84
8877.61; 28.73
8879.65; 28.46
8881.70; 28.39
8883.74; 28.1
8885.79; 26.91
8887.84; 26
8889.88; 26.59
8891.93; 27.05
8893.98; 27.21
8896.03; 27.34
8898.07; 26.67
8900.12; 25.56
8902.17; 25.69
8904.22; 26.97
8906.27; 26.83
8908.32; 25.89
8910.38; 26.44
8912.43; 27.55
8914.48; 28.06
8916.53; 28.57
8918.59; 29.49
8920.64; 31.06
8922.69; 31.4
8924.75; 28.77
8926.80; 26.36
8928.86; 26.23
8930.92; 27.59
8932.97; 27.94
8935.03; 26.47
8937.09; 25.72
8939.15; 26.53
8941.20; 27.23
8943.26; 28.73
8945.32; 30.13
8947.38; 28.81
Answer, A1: 0.9 angstroms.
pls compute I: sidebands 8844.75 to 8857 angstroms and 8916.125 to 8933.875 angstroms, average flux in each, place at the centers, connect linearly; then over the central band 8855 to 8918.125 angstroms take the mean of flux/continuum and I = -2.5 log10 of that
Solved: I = 0.07 mag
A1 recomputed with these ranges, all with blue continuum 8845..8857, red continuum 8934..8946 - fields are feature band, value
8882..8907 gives 1.2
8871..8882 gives 0.1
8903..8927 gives -0.3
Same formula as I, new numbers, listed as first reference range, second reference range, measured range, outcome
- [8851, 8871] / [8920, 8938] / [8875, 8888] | -0.02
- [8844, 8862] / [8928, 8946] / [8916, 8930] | -0.05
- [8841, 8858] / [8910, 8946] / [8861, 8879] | 0.07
